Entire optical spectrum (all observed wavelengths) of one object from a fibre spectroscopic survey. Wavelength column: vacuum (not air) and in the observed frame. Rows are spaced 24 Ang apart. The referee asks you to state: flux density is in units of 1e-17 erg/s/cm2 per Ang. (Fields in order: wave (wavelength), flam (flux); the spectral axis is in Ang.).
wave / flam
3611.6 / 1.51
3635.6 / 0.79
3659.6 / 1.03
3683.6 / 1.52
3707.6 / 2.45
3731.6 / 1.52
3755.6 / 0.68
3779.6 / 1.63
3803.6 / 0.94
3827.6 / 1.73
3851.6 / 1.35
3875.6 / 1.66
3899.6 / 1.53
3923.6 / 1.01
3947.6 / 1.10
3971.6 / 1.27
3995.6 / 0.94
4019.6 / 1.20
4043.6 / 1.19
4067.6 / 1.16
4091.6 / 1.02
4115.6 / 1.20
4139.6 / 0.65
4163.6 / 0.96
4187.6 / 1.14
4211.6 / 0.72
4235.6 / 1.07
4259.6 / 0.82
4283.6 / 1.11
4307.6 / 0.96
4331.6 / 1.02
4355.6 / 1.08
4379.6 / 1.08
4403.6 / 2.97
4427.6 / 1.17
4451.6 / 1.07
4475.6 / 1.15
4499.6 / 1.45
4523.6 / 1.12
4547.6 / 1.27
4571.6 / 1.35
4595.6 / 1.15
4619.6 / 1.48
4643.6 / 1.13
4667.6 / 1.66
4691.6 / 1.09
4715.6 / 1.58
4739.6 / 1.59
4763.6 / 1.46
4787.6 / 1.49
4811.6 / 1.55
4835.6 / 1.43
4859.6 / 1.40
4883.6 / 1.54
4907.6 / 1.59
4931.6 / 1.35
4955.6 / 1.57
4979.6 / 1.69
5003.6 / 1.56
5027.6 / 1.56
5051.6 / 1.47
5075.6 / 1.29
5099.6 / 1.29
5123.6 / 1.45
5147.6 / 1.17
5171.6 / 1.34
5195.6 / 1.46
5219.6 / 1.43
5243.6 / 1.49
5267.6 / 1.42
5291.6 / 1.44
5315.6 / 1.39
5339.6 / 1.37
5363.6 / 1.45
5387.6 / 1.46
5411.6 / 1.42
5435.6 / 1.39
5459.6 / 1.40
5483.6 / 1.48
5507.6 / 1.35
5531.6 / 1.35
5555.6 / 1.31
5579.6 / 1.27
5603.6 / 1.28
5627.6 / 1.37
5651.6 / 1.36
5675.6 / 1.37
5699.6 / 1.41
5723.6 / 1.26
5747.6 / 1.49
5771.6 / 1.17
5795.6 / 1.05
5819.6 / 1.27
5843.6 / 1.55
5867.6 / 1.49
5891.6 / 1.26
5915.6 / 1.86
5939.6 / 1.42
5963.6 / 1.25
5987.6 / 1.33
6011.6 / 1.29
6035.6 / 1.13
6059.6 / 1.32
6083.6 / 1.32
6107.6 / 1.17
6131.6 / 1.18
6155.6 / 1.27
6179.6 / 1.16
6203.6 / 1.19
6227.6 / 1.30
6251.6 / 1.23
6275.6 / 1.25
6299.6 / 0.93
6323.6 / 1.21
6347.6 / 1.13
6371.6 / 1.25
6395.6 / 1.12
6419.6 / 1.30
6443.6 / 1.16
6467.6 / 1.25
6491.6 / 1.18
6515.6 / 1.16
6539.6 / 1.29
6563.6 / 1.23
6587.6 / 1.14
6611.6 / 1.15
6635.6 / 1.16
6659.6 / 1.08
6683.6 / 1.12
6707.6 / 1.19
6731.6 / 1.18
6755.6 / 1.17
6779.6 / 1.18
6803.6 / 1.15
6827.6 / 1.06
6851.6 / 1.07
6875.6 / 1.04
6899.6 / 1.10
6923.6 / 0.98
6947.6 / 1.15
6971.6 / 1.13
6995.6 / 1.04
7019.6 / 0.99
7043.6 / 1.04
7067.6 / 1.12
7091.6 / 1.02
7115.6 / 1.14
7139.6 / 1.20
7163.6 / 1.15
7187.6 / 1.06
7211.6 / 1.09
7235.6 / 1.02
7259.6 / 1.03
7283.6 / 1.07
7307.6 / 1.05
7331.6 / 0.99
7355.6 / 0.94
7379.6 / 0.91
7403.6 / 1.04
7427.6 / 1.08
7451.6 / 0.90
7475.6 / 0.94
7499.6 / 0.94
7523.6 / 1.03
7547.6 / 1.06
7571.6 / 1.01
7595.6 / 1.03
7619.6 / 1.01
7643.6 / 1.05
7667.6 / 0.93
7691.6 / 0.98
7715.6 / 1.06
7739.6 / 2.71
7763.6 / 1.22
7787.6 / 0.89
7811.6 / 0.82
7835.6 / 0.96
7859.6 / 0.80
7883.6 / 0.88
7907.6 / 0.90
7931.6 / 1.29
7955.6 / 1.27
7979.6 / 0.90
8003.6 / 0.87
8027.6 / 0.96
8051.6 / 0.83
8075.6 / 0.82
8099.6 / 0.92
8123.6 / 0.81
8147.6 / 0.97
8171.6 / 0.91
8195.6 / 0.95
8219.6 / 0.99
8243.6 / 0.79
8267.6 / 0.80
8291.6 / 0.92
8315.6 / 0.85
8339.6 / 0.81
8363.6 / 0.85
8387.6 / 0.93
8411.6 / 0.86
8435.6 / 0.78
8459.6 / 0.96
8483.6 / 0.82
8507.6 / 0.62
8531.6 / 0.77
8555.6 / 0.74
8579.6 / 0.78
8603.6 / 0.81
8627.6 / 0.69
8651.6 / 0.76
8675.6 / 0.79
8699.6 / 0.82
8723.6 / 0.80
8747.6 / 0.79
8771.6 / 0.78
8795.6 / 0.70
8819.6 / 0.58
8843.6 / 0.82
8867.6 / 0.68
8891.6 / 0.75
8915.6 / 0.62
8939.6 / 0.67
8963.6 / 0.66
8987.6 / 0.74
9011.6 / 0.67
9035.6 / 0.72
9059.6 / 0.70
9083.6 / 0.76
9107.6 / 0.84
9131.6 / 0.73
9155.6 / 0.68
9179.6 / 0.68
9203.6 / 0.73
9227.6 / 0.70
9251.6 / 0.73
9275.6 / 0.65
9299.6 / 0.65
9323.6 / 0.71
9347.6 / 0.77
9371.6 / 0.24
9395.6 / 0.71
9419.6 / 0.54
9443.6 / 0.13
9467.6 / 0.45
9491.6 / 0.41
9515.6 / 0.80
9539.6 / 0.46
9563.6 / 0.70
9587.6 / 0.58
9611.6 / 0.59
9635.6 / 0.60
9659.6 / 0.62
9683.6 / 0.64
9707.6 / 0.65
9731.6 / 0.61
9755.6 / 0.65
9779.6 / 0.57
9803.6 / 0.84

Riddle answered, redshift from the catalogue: 0.18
